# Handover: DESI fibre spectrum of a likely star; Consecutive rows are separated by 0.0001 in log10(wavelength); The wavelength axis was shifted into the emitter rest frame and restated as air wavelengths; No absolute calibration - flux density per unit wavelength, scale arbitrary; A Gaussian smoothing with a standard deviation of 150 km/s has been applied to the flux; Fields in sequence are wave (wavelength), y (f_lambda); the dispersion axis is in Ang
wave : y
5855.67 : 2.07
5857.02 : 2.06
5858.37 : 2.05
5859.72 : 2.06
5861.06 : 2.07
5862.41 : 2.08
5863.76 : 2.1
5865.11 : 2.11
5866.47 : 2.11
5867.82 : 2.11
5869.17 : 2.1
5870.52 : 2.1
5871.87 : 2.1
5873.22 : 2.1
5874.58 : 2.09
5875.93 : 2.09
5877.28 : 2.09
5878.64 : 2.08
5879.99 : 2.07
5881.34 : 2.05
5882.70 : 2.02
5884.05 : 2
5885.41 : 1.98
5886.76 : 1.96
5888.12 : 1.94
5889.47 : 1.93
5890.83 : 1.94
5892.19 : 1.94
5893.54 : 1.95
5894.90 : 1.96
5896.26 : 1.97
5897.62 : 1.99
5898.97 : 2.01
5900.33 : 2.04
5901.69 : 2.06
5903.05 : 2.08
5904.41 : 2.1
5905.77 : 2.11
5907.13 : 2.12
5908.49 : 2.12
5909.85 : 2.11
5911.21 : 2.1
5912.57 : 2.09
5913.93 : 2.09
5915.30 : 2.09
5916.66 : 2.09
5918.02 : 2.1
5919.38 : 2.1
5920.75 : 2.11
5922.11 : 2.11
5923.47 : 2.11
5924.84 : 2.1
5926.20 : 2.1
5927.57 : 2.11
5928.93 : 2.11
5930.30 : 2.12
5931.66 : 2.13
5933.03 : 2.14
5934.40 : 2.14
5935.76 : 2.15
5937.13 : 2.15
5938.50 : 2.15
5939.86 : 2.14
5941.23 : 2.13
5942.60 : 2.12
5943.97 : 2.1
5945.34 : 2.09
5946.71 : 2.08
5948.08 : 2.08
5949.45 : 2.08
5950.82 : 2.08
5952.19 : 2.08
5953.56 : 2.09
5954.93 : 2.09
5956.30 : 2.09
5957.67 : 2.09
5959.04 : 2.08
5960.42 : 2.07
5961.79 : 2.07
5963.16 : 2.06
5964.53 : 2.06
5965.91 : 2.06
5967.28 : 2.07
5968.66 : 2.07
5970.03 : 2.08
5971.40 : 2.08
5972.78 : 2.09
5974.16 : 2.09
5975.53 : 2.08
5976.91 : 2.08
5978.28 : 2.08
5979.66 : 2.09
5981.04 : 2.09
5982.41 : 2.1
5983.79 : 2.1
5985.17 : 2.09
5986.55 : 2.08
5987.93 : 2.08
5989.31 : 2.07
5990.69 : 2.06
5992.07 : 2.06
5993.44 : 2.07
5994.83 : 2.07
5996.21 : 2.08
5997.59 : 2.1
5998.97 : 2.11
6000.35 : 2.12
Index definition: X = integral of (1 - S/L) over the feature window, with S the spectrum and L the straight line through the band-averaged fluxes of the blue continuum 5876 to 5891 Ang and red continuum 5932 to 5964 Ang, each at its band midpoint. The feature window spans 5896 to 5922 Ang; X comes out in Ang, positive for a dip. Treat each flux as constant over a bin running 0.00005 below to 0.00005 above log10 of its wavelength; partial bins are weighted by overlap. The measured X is -0.42 Ang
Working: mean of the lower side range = 2.01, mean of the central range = 2.08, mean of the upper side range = 2.1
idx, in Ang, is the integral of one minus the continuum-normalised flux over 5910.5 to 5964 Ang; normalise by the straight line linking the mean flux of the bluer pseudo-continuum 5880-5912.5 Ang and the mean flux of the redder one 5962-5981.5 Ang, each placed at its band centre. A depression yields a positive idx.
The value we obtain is -1.3 Ang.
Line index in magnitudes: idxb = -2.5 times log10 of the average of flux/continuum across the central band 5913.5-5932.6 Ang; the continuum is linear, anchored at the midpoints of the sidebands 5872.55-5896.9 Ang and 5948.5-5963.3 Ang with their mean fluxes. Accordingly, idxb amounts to -0.030 mag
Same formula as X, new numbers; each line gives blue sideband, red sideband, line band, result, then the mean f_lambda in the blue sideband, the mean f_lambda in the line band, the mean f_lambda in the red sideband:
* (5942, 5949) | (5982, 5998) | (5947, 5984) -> 0.1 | 2.09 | 2.08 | 2.08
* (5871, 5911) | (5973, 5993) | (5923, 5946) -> -0.7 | 2.04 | 2.12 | 2.08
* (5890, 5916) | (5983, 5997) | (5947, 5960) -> -0.1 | 2.04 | 2.08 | 2.08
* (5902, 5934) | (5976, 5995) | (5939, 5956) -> 0.0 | 2.11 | 2.1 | 2.08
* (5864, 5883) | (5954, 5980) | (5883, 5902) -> 1.0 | 2.09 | 1.98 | 2.08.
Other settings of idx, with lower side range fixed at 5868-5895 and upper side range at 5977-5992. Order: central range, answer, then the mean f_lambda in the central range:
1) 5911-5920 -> -0.21 Ang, 2.09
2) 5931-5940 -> -0.38 Ang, 2.14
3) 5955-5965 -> -0.03 Ang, 2.08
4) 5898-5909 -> -0.20 Ang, 2.08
